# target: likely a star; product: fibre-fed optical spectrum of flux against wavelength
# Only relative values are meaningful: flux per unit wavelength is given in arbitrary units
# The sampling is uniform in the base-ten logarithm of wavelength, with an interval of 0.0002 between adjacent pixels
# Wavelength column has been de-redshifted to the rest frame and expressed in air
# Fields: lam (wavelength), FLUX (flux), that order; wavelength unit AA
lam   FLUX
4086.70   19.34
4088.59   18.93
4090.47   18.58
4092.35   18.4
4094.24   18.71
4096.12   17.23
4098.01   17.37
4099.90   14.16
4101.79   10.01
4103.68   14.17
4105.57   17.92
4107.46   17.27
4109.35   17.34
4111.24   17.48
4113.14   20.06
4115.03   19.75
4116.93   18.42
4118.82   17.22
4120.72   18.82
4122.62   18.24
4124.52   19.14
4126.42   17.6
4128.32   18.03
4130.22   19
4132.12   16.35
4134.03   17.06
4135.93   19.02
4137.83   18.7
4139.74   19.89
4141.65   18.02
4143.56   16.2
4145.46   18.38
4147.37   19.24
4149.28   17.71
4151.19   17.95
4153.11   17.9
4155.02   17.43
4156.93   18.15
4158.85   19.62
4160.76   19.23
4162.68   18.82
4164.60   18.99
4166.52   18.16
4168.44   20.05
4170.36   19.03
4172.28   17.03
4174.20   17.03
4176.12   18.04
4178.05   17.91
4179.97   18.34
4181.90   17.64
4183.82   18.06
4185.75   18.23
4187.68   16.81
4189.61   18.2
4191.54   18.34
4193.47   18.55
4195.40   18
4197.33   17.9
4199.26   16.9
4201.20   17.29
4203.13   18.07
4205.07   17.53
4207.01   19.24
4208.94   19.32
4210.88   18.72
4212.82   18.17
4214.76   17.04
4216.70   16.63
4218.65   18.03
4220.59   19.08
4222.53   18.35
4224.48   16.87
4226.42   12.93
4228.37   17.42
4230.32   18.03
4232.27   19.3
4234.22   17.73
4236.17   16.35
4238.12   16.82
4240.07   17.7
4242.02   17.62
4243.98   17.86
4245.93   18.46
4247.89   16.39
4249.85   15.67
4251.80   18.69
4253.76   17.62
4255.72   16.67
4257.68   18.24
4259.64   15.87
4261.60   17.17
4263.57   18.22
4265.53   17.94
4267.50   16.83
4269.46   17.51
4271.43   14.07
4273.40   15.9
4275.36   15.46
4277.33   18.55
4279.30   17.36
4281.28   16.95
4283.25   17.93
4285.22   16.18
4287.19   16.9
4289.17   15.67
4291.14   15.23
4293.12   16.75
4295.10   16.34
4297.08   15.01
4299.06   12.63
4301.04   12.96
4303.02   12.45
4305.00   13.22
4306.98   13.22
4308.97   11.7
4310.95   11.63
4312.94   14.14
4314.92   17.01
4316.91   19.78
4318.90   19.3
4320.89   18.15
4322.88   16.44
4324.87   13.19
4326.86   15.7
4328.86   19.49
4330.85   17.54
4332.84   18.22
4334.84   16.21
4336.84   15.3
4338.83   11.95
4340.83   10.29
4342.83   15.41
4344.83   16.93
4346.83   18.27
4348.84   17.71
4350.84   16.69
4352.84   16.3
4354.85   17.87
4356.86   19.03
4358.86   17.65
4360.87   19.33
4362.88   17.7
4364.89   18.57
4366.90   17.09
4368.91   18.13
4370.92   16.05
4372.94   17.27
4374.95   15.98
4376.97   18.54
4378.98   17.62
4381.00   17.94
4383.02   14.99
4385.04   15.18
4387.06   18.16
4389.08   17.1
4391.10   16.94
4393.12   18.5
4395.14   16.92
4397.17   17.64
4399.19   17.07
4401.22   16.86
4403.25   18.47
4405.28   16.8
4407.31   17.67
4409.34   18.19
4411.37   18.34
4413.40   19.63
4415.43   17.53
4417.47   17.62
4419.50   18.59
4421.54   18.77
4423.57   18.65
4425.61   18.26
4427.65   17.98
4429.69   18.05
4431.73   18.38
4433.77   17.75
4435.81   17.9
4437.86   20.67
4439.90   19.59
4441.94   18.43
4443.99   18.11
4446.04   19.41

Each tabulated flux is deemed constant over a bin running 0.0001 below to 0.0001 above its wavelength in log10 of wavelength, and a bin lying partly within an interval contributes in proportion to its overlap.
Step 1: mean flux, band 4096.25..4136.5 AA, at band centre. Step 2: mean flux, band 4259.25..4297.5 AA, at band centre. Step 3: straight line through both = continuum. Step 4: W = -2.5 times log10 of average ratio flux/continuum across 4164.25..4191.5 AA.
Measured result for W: -0.06 mag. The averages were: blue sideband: 17.3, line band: 18.1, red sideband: 16.6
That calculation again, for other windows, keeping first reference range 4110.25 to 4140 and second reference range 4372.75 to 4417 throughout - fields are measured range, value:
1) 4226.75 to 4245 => 0.03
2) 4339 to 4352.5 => 0.13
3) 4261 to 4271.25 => 0.04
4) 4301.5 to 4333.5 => 0.13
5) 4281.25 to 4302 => 0.14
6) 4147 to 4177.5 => -0.01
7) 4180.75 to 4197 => 0.01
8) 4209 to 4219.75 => 0.01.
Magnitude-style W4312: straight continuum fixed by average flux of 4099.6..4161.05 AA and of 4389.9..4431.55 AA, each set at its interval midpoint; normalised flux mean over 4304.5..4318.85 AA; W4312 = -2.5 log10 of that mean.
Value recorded 0.209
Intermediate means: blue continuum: 17.8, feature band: 14.8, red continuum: 17.9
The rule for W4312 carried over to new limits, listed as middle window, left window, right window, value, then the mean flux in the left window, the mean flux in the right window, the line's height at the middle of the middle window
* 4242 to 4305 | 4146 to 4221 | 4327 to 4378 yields 0.071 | 18.2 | 16.9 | 17.5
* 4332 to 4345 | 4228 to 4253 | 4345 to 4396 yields 0.184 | 17.5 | 17.4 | 17.4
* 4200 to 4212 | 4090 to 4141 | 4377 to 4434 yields -0.041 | 17.6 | 17.7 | 17.7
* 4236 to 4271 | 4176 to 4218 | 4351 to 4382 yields 0.035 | 17.9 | 17.6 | 17.8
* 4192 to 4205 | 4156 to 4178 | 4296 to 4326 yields -0.006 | 18.5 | 14.7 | 17.7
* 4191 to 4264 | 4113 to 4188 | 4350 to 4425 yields 0.029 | 18.3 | 17.6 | 18.1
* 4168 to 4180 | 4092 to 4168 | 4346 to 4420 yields -0.020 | 17.8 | 17.6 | 17.8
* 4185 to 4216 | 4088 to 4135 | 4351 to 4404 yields -0.034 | 17.5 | 17.4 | 17.5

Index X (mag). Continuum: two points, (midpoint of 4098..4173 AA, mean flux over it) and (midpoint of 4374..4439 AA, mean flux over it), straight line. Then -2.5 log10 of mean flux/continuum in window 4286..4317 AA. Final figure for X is 0.22 mag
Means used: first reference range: 17.9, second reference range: 17.8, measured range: 14.5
